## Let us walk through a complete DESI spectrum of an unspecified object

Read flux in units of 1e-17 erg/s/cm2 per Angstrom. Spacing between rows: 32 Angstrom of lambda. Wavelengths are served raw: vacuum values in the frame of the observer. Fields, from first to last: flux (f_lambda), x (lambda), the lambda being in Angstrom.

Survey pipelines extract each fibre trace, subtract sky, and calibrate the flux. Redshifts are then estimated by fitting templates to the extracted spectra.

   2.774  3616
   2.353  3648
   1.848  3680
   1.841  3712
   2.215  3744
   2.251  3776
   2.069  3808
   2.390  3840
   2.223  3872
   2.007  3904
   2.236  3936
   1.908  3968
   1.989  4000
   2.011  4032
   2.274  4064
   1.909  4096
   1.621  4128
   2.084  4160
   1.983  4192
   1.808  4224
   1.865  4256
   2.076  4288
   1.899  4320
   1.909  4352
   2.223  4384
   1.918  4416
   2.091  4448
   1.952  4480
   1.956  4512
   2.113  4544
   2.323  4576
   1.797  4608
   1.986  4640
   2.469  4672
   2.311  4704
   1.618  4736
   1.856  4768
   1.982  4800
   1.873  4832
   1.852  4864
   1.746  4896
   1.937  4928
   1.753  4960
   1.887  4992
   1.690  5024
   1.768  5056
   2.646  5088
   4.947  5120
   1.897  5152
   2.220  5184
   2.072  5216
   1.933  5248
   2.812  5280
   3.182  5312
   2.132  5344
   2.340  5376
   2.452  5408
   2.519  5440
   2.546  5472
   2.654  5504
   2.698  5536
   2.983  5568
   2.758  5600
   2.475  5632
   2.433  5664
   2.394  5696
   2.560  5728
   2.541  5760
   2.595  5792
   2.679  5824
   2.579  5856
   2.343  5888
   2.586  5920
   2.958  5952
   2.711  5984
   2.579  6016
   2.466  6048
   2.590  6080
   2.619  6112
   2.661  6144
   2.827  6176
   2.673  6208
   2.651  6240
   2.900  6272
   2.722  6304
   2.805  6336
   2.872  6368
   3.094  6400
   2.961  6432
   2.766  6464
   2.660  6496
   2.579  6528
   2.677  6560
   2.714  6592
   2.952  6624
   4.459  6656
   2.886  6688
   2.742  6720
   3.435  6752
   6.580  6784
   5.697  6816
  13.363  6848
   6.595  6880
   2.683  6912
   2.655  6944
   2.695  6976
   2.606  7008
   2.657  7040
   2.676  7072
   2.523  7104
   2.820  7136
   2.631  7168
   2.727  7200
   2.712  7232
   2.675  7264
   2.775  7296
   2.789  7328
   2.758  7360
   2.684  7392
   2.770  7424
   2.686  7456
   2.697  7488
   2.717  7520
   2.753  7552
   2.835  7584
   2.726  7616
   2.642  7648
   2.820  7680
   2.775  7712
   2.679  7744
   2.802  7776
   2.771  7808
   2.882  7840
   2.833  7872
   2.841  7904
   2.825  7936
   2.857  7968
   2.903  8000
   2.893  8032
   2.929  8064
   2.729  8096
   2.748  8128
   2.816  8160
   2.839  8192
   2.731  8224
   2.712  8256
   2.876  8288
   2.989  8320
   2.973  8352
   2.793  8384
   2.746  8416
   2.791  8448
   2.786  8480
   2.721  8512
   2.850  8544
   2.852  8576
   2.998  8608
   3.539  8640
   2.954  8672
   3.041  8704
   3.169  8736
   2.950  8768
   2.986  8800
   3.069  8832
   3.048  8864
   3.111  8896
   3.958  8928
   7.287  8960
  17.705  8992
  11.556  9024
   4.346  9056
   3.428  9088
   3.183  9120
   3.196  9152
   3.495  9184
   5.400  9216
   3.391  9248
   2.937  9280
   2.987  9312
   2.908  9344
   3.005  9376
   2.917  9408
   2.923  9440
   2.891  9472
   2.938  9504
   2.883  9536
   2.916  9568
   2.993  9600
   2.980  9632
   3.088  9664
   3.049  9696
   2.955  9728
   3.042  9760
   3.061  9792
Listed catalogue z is 0.37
